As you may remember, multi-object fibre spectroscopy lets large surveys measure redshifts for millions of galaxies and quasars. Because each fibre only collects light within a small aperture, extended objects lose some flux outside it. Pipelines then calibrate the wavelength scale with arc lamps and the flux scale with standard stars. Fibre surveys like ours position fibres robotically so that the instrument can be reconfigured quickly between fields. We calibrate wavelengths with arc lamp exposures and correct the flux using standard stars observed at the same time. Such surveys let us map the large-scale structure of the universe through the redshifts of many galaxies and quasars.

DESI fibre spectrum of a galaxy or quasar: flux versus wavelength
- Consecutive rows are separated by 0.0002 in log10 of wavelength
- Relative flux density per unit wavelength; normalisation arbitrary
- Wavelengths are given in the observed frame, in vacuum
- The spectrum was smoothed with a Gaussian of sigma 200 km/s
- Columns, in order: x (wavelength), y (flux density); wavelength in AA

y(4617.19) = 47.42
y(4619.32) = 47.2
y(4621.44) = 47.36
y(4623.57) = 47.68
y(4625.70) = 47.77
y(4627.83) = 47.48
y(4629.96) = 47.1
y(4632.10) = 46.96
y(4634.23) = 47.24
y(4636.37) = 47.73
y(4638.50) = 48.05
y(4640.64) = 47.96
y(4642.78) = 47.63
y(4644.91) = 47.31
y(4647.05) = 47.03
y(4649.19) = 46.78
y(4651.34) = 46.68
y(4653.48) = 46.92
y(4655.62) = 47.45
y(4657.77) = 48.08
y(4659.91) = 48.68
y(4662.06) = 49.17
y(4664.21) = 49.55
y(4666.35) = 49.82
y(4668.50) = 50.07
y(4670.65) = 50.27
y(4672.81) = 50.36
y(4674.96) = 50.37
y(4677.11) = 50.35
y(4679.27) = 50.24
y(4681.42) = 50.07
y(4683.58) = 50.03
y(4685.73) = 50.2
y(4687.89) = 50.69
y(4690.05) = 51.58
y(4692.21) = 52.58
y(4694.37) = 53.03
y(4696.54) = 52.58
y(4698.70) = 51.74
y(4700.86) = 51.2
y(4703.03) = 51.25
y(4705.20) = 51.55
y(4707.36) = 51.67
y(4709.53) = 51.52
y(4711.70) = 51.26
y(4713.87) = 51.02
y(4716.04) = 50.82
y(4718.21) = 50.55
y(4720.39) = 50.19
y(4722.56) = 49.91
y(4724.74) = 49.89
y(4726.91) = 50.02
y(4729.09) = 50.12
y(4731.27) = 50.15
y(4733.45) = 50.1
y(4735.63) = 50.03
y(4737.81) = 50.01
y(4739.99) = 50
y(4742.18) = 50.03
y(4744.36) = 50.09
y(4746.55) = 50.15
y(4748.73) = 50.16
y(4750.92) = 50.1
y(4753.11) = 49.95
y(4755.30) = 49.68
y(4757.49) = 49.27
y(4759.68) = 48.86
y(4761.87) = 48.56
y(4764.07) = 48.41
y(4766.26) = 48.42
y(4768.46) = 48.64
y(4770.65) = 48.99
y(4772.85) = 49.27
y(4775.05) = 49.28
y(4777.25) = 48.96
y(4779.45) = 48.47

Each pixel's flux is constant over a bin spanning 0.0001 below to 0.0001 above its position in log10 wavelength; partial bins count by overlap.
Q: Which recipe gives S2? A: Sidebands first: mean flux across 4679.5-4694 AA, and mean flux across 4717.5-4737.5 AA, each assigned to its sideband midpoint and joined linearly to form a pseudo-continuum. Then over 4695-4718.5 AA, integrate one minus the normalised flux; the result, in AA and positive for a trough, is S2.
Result -0.4 AA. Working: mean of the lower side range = 51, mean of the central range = 51.4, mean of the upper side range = 50.1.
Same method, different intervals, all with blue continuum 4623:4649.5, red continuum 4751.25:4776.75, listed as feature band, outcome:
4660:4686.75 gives -1.2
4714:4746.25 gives -1.0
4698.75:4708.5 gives -0.6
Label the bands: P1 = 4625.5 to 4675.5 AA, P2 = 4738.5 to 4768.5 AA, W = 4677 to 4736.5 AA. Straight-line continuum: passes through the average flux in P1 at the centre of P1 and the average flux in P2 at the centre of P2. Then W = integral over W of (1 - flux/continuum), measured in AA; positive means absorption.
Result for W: -2.4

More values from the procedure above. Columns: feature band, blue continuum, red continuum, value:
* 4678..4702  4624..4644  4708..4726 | -0.78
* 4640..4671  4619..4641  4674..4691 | 0.48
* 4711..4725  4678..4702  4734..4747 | 0.01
